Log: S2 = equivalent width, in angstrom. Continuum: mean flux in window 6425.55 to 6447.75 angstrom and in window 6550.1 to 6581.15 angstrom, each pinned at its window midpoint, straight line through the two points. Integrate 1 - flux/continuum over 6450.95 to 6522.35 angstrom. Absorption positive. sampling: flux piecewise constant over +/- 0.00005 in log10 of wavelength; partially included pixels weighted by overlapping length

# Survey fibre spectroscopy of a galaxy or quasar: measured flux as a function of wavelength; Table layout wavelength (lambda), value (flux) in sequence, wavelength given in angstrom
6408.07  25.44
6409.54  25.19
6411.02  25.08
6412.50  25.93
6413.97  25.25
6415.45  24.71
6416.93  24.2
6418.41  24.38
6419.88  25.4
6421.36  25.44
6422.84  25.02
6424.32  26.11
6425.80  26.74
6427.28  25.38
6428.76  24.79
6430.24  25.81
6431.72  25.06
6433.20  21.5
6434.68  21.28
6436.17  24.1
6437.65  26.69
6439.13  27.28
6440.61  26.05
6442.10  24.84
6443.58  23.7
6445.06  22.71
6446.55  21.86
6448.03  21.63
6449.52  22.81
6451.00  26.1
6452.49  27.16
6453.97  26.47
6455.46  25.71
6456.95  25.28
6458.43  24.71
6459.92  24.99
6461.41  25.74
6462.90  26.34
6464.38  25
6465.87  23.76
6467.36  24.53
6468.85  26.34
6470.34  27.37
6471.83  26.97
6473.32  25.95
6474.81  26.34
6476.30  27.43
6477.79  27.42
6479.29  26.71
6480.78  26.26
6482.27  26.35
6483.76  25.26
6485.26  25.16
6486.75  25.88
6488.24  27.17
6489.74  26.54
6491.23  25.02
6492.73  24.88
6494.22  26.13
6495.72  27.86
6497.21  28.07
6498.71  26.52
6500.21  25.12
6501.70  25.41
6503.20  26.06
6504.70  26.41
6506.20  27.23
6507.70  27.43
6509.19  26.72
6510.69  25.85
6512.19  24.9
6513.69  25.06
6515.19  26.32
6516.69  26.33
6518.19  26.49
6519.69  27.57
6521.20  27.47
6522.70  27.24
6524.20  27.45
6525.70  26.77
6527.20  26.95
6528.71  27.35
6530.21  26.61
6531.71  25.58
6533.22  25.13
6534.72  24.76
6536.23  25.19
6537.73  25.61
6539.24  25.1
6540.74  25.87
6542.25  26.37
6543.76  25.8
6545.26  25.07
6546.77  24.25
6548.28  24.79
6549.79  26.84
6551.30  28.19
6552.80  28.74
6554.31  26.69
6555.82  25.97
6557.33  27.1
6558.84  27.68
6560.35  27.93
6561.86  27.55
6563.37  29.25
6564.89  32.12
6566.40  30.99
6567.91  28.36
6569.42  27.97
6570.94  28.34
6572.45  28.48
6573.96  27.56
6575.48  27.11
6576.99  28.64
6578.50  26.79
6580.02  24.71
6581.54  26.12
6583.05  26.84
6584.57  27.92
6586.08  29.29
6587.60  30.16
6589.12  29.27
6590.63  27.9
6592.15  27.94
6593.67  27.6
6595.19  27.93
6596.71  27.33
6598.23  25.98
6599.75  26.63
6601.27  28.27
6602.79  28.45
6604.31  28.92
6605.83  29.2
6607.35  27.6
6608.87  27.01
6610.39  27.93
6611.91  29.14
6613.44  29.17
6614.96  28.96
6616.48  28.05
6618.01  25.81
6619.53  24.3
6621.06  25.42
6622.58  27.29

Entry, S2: -1.07 angstrom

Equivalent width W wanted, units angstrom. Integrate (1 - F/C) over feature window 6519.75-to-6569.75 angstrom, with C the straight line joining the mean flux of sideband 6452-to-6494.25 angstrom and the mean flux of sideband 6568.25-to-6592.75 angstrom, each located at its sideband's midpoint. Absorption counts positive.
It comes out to 0.50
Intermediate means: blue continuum 26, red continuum 27.8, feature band 26.9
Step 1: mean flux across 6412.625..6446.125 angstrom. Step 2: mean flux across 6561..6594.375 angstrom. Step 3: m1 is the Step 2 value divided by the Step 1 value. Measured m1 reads 1.1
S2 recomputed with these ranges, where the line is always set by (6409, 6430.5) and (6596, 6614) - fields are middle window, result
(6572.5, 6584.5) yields 0.3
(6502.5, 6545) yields 0.8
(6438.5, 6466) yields 0.9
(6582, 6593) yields -0.3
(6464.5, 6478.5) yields -0.1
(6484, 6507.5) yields 0.1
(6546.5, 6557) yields 0.2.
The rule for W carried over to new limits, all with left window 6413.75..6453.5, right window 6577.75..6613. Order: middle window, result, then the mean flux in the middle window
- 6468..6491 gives -0.8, 26.4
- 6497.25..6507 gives -0.1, 26.2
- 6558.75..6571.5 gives -0.8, 29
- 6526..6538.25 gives 0.3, 25.9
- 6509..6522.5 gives 0.0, 26.3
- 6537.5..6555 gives 0.5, 26.1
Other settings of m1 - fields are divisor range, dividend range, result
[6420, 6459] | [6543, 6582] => 1.11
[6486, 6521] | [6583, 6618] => 1.07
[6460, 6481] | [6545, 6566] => 1.05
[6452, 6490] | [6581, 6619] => 1.07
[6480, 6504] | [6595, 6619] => 1.07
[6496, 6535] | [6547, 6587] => 1.05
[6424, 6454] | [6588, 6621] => 1.13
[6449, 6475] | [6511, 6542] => 1.02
